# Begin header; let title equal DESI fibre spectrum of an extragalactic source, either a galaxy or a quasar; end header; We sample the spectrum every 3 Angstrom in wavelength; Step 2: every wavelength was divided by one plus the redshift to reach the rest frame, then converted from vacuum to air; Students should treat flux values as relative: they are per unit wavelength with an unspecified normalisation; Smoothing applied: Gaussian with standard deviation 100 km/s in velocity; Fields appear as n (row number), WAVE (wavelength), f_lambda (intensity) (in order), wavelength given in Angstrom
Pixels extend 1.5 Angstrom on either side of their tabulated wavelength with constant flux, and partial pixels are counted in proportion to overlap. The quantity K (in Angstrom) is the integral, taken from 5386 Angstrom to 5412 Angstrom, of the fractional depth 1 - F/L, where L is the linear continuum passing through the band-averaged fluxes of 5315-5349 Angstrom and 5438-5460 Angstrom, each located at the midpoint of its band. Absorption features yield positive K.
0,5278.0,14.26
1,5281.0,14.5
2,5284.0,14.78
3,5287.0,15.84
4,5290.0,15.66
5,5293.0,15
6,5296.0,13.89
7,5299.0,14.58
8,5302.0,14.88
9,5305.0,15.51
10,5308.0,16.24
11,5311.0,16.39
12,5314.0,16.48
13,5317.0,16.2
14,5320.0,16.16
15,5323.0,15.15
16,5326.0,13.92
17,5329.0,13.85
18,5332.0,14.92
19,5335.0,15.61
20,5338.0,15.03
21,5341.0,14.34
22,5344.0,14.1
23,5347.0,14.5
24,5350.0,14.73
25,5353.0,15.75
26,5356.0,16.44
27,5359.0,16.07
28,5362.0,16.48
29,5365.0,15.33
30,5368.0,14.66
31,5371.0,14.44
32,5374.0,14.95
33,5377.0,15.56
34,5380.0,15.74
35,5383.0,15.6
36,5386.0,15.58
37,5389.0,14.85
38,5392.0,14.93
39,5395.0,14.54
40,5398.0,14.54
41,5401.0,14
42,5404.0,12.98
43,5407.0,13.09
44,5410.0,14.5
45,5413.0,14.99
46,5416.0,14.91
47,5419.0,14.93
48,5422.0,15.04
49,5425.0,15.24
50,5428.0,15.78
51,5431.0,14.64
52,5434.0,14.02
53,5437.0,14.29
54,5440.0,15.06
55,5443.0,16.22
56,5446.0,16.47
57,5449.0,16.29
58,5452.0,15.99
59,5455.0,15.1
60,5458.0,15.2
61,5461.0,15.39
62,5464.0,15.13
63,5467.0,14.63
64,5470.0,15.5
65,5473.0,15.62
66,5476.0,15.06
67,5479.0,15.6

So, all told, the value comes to 1.85 Angstrom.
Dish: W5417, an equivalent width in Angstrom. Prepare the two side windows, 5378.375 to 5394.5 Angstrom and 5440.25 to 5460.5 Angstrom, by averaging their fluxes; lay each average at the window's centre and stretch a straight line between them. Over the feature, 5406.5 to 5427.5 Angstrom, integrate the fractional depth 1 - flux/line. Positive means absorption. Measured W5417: 1.00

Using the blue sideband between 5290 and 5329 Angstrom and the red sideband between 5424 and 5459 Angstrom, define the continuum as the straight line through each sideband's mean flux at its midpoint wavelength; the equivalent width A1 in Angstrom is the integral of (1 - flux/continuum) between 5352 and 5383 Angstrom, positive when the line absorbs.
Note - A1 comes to -0.4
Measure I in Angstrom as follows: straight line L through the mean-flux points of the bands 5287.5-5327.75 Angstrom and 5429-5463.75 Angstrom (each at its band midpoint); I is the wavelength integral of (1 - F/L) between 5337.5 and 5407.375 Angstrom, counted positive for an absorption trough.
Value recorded 1.9 Angstrom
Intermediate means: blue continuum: 15.4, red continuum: 15.3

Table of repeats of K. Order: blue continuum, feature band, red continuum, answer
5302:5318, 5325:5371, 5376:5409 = 1.1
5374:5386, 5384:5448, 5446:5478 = 2.8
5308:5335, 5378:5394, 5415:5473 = 0.0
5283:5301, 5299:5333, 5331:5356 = -1.0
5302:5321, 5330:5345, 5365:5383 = 0.8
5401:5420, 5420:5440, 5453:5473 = -0.4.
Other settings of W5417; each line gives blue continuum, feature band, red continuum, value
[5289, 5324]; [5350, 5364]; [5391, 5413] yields -1.2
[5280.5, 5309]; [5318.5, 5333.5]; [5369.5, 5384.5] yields 0.3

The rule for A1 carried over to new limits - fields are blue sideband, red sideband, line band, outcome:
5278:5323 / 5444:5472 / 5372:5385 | 0.0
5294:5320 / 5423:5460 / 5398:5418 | 1.6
